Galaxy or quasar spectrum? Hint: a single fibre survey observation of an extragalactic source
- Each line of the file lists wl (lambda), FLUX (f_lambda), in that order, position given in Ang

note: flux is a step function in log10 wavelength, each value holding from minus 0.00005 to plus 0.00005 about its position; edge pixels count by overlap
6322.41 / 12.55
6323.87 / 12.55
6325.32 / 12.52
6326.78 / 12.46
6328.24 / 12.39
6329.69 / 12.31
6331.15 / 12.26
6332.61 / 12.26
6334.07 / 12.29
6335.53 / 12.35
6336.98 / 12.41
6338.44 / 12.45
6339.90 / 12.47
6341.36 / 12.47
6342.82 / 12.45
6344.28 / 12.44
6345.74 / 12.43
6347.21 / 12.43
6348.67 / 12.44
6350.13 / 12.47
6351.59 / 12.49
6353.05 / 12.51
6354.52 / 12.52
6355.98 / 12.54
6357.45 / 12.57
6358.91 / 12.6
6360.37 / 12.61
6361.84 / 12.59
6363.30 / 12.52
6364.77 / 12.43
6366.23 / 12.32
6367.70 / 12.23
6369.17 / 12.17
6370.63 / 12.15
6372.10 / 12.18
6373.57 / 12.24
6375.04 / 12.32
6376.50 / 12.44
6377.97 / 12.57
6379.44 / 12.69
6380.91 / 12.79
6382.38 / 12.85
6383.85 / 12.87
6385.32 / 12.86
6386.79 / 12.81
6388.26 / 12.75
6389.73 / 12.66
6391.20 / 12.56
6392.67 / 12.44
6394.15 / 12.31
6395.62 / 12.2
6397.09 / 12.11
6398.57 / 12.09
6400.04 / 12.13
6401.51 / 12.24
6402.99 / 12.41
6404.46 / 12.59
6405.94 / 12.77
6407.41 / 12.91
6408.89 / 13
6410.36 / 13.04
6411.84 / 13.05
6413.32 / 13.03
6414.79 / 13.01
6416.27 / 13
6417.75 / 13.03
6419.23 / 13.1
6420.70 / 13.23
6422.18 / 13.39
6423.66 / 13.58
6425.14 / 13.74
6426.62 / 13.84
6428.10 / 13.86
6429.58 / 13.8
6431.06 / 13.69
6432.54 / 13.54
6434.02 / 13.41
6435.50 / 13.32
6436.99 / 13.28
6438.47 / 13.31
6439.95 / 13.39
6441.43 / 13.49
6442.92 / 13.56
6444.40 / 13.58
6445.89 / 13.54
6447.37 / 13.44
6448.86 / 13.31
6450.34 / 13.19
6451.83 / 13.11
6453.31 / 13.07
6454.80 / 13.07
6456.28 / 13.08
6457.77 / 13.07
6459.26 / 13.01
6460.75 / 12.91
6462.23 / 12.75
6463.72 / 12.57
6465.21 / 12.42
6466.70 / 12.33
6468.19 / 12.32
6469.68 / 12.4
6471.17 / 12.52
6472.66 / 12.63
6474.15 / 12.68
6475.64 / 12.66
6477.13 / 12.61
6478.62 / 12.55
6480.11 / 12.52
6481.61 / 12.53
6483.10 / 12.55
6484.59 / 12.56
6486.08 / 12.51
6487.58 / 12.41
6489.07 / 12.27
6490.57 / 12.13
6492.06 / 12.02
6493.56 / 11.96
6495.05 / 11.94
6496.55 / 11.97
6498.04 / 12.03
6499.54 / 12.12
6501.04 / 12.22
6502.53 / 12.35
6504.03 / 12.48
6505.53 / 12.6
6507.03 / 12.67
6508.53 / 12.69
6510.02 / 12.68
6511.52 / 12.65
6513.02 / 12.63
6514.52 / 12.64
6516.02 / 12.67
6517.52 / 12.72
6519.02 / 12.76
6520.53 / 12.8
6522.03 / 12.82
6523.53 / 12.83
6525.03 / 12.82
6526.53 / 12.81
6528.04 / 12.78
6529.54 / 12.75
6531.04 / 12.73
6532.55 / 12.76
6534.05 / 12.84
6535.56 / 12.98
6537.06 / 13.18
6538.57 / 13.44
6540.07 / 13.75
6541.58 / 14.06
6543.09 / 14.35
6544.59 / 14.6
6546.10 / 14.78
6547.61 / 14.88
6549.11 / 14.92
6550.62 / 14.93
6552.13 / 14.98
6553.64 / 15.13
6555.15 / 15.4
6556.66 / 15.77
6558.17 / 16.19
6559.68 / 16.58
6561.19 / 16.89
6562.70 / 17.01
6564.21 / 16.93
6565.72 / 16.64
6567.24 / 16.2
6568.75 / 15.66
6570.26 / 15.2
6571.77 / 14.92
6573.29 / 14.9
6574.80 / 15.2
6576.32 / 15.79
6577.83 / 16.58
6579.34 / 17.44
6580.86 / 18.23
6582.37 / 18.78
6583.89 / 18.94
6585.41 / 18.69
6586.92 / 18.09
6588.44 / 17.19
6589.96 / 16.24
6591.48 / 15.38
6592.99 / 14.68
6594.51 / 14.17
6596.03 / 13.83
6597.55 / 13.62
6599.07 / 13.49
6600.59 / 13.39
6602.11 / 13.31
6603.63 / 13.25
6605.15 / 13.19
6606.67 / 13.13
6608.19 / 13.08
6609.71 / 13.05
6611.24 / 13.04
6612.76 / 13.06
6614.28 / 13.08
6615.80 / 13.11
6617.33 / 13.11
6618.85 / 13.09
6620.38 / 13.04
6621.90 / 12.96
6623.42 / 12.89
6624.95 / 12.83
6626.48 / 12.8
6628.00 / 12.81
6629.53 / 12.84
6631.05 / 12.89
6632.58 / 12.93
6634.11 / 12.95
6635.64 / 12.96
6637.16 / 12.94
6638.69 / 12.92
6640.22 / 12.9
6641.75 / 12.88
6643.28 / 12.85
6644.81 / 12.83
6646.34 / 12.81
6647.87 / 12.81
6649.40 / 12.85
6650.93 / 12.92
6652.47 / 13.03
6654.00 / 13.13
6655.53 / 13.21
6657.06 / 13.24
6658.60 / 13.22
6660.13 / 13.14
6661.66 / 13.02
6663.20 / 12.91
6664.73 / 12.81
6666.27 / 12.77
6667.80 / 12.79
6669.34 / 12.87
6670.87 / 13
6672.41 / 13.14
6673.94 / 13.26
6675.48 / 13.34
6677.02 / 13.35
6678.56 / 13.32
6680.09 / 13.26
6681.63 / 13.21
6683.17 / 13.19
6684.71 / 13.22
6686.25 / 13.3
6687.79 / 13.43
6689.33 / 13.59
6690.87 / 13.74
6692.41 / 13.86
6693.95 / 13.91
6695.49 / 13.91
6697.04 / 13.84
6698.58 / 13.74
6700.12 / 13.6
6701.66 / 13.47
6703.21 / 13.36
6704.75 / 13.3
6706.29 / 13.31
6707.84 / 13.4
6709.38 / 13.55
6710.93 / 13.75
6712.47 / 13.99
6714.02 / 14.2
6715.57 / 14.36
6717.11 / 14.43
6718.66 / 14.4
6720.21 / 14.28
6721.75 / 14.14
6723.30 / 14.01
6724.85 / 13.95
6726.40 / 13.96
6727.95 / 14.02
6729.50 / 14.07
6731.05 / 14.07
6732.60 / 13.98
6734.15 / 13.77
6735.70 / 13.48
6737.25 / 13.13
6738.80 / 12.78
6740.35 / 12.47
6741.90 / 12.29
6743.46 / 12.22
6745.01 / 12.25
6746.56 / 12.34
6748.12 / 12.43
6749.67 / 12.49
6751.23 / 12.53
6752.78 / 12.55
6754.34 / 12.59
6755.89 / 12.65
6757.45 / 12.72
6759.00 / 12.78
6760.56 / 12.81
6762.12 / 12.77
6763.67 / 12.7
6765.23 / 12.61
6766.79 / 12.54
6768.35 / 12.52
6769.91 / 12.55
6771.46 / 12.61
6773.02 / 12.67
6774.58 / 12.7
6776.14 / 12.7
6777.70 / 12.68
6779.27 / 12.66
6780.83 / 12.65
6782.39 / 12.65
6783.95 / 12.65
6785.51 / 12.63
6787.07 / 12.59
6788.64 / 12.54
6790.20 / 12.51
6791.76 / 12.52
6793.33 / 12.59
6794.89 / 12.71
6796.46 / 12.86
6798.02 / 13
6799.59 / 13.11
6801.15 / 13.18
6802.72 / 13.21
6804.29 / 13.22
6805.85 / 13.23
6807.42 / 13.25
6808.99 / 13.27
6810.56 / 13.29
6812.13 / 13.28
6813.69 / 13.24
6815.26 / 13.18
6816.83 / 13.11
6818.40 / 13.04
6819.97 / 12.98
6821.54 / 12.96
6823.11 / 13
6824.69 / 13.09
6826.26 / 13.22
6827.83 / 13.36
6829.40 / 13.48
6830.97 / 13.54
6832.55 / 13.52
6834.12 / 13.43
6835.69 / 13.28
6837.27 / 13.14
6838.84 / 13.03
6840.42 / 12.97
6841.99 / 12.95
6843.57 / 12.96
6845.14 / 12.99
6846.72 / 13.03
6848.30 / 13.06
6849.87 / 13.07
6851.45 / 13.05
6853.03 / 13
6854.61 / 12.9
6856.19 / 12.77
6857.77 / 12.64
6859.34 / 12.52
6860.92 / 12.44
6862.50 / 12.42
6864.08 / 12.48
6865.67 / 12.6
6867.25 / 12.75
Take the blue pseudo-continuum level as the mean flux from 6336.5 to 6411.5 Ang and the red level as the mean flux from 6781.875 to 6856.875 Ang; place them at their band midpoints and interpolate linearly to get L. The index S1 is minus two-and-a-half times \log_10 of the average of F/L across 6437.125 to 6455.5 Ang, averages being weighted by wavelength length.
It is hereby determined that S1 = -0.06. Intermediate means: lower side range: 12.5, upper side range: 13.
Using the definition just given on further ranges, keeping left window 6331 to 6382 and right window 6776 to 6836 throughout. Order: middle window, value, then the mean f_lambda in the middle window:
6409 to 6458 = -0.07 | 13.3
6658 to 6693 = -0.03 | 13.2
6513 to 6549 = -0.05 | 13.3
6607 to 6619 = -0.03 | 13.1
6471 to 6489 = 0.00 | 12.6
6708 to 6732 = -0.09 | 14.1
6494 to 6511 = 0.02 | 12.3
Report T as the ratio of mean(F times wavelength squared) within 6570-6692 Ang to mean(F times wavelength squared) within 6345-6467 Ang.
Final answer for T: 1.15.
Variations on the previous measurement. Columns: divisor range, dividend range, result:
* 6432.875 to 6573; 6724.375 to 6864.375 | 1.05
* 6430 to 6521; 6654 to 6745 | 1.13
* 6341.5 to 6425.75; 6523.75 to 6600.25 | 1.27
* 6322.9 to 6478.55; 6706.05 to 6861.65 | 1.15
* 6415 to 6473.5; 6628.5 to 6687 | 1.06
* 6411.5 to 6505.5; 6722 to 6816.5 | 1.10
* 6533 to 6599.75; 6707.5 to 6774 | 0.90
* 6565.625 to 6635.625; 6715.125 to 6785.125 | 0.94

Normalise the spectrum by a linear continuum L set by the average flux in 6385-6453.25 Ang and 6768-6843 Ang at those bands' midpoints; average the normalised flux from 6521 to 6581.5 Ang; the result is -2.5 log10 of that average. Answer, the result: -0.139 mag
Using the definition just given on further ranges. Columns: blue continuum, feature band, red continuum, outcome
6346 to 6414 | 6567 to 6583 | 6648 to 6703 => -0.24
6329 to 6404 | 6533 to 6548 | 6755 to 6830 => -0.10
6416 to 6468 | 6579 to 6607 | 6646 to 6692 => -0.18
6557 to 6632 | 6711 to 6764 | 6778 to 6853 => 0.03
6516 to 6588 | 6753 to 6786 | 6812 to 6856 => 0.07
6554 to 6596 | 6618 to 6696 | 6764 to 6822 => 0.15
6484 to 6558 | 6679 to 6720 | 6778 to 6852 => -0.05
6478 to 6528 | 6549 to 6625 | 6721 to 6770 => -0.19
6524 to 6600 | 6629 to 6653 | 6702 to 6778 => 0.11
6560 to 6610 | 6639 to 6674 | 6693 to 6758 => 0.12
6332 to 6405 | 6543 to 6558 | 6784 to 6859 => -0.19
